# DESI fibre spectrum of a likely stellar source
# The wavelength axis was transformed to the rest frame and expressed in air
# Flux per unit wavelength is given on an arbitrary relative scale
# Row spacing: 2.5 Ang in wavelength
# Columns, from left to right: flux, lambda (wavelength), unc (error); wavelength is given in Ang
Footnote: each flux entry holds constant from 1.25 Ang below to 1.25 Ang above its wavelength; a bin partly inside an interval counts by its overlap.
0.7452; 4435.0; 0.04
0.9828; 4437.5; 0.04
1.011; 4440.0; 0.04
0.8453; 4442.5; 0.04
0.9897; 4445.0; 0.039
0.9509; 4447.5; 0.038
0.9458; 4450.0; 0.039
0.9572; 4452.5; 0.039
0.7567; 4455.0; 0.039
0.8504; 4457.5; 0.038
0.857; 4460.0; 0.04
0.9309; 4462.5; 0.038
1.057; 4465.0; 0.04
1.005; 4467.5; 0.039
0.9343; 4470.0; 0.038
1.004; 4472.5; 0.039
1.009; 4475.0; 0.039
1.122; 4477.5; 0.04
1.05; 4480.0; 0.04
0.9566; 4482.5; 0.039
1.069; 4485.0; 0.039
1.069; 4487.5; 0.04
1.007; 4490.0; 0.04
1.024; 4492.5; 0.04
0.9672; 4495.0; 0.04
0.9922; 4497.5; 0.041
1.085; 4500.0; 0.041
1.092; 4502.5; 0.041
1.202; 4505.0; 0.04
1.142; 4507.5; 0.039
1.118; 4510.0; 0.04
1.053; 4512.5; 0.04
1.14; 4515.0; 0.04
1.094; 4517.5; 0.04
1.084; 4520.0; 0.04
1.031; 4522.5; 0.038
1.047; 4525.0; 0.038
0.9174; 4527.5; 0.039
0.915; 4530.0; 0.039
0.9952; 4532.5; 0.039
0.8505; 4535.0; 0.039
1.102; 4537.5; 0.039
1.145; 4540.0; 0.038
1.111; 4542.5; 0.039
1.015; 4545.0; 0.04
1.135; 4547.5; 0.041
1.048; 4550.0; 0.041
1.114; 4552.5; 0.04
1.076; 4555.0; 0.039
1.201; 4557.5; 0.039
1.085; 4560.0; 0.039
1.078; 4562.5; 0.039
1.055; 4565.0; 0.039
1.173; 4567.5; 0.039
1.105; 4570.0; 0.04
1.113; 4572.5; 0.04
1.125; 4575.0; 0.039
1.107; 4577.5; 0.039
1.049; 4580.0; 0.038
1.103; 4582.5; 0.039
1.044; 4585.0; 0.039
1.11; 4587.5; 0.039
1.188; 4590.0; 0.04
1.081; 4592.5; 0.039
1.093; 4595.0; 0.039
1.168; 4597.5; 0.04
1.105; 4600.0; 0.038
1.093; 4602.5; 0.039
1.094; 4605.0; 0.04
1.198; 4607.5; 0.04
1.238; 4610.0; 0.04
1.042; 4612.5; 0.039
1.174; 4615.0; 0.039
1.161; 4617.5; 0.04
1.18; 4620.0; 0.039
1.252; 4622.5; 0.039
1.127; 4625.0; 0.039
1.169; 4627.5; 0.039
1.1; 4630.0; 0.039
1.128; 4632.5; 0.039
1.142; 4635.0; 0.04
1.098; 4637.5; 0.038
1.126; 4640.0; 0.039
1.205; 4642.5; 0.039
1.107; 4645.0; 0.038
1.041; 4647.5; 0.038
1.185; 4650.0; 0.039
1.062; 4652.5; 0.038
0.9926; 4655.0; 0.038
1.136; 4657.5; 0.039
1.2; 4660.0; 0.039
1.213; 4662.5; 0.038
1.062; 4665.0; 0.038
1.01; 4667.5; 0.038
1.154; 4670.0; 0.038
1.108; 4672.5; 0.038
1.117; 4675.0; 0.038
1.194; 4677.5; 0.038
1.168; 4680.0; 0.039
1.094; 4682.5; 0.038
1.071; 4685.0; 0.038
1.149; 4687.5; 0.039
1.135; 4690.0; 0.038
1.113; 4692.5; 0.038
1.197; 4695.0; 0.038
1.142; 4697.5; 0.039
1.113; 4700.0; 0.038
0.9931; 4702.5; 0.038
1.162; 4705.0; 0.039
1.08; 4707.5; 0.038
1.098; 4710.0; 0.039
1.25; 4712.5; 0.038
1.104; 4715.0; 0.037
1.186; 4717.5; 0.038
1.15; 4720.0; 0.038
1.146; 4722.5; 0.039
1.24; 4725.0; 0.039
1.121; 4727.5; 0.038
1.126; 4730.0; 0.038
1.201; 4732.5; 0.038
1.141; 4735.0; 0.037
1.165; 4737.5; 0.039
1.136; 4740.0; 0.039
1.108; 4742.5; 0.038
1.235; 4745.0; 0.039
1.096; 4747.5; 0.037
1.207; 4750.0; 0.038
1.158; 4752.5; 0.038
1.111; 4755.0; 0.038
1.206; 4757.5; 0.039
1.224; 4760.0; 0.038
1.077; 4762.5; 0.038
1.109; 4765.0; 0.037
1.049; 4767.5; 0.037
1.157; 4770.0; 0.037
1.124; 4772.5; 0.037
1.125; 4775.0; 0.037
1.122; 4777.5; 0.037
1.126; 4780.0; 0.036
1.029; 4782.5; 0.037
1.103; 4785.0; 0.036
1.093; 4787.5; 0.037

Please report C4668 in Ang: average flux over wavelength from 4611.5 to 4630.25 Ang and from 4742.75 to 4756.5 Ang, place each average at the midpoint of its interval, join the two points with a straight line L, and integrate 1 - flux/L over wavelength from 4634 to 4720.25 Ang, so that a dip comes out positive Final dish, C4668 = 2.4 Ang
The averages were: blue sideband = 1.15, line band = 1.12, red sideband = 1.16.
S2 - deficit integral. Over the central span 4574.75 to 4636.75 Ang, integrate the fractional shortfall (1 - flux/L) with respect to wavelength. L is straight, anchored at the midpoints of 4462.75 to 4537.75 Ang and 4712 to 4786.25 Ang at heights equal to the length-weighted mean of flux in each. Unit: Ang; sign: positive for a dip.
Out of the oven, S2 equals -2.8 Ang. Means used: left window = 1.04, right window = 1.14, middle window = 1.13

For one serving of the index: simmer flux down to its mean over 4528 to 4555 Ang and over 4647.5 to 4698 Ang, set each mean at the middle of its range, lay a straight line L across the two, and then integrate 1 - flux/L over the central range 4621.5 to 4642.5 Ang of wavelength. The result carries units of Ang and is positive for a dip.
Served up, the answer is -0.9 Ang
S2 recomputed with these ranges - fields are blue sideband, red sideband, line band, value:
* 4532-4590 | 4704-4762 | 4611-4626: -0.63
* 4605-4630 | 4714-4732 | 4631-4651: 0.59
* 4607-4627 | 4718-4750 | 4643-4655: 0.75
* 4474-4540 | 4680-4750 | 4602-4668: -1.72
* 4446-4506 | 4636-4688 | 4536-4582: -2.23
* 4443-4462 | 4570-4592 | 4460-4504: -3.31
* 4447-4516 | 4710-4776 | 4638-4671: -0.30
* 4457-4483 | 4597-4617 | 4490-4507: -0.73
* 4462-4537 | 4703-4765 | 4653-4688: 0.09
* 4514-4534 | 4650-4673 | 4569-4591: -0.94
